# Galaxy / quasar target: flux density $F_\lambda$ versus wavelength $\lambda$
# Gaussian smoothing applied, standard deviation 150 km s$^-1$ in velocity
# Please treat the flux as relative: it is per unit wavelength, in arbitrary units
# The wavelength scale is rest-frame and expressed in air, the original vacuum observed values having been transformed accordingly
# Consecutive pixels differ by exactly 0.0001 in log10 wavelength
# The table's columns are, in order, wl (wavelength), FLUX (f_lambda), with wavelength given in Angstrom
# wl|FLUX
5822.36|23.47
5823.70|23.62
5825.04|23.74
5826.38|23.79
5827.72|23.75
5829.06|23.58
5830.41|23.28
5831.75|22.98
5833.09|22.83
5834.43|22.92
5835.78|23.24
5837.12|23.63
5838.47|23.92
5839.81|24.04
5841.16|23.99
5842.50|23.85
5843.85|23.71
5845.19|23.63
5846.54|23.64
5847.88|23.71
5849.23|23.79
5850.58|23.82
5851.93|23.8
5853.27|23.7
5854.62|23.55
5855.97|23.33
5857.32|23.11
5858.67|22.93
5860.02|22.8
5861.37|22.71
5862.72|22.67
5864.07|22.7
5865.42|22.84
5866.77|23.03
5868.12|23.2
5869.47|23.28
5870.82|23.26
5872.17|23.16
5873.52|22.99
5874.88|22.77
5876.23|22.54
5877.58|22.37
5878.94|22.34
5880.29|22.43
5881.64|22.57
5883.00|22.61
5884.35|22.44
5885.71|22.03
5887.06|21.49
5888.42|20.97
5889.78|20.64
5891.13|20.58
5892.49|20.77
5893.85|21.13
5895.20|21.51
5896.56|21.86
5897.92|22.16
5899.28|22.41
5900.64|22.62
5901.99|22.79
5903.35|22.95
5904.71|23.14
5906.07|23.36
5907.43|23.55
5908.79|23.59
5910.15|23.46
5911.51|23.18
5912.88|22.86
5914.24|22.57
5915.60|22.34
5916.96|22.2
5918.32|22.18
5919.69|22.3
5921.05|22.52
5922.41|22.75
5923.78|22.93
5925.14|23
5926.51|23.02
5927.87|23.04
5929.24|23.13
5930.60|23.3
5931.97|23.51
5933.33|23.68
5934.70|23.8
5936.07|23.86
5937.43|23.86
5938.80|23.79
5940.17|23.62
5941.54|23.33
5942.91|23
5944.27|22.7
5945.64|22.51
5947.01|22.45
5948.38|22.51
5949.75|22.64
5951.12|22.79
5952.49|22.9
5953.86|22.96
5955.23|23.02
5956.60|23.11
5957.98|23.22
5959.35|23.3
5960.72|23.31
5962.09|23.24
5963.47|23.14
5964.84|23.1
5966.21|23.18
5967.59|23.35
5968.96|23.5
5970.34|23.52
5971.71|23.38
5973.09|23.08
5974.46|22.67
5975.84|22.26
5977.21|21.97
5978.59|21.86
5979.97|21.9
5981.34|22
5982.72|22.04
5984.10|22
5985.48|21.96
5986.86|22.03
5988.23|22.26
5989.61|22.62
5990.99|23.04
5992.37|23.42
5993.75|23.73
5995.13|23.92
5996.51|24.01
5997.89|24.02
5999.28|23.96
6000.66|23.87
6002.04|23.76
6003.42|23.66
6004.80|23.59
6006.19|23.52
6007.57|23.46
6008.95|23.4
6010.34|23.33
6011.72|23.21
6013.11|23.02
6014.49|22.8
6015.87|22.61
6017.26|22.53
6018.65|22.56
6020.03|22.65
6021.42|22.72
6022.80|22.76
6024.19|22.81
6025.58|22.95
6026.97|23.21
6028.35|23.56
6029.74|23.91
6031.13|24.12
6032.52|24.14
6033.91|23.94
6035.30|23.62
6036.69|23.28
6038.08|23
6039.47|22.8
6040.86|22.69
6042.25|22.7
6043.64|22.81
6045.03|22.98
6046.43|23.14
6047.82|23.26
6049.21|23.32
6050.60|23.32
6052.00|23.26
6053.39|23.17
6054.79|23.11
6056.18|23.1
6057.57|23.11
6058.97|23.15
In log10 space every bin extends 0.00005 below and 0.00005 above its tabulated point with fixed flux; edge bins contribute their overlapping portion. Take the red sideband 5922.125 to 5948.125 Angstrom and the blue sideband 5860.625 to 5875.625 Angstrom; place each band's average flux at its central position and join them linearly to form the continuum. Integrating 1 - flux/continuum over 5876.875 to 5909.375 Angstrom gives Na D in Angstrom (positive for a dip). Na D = 1.25 Angstrom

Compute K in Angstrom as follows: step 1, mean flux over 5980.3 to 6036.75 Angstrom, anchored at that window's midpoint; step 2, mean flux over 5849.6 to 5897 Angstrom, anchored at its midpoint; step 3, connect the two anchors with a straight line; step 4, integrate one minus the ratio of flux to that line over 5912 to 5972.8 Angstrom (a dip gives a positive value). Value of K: -0.55 Angstrom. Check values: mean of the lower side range 22.5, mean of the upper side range 23.2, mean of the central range 23.1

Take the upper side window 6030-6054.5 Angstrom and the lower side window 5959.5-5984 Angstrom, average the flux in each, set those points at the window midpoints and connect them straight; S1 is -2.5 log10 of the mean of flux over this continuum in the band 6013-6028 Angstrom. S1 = 0.01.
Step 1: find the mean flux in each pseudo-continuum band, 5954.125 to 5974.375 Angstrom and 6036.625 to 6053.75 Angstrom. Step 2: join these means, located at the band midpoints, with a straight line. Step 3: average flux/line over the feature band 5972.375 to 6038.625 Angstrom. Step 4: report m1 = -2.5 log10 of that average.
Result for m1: 0.00 mag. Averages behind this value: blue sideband 23.2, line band 23.1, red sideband 23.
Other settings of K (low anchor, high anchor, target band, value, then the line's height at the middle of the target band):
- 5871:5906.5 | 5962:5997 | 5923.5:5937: -0.5 Angstrom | 22.5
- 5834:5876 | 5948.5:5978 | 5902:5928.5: 0.3 Angstrom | 23.2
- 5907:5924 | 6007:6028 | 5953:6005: -0.3 Angstrom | 22.9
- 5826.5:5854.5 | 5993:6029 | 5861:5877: 0.4 Angstrom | 23.5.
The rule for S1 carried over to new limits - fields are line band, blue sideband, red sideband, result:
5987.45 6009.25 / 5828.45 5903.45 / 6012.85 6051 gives -0.02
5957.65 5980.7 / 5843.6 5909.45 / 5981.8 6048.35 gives 0.00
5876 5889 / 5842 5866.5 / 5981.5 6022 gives 0.05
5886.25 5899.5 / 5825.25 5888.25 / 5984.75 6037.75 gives 0.09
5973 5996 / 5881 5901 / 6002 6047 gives 0.01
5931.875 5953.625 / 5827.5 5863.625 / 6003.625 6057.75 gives 0.01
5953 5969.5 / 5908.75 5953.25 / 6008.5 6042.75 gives -0.01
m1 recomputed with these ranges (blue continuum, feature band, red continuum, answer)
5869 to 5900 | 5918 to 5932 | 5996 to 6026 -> -0.02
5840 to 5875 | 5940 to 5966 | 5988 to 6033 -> 0.02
